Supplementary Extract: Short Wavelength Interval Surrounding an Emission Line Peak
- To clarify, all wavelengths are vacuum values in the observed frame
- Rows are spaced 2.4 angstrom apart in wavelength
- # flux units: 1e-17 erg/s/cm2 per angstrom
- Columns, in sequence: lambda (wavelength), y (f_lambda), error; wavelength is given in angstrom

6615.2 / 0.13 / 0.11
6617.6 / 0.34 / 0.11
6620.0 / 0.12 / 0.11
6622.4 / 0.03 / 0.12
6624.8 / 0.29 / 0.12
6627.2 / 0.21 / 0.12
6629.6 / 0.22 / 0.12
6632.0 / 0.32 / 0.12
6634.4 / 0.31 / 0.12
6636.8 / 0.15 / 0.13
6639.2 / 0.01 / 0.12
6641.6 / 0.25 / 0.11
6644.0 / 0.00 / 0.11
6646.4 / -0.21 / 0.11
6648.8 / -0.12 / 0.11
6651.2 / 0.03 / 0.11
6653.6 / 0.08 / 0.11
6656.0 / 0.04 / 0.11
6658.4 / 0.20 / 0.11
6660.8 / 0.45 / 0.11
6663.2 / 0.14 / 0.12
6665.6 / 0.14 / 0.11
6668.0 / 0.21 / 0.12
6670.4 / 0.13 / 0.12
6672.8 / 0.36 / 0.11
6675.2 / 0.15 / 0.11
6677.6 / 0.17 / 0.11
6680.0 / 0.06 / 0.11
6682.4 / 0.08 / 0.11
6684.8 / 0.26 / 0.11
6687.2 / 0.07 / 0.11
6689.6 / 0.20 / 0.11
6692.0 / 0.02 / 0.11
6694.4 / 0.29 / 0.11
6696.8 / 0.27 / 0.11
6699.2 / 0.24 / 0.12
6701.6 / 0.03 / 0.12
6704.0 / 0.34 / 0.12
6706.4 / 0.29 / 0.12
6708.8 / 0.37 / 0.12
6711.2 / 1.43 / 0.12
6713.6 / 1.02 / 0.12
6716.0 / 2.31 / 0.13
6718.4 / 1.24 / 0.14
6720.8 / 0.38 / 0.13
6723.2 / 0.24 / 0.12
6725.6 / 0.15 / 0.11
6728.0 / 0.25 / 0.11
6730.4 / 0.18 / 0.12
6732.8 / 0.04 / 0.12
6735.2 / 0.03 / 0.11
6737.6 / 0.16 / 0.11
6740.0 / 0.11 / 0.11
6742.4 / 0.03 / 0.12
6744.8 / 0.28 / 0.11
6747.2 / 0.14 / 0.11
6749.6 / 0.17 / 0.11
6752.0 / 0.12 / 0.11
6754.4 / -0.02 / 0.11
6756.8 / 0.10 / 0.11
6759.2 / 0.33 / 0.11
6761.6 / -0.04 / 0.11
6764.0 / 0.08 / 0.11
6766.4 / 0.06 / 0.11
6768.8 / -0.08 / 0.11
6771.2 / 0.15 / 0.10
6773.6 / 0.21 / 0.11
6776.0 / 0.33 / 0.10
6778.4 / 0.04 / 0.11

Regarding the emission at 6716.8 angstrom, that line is [O II]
